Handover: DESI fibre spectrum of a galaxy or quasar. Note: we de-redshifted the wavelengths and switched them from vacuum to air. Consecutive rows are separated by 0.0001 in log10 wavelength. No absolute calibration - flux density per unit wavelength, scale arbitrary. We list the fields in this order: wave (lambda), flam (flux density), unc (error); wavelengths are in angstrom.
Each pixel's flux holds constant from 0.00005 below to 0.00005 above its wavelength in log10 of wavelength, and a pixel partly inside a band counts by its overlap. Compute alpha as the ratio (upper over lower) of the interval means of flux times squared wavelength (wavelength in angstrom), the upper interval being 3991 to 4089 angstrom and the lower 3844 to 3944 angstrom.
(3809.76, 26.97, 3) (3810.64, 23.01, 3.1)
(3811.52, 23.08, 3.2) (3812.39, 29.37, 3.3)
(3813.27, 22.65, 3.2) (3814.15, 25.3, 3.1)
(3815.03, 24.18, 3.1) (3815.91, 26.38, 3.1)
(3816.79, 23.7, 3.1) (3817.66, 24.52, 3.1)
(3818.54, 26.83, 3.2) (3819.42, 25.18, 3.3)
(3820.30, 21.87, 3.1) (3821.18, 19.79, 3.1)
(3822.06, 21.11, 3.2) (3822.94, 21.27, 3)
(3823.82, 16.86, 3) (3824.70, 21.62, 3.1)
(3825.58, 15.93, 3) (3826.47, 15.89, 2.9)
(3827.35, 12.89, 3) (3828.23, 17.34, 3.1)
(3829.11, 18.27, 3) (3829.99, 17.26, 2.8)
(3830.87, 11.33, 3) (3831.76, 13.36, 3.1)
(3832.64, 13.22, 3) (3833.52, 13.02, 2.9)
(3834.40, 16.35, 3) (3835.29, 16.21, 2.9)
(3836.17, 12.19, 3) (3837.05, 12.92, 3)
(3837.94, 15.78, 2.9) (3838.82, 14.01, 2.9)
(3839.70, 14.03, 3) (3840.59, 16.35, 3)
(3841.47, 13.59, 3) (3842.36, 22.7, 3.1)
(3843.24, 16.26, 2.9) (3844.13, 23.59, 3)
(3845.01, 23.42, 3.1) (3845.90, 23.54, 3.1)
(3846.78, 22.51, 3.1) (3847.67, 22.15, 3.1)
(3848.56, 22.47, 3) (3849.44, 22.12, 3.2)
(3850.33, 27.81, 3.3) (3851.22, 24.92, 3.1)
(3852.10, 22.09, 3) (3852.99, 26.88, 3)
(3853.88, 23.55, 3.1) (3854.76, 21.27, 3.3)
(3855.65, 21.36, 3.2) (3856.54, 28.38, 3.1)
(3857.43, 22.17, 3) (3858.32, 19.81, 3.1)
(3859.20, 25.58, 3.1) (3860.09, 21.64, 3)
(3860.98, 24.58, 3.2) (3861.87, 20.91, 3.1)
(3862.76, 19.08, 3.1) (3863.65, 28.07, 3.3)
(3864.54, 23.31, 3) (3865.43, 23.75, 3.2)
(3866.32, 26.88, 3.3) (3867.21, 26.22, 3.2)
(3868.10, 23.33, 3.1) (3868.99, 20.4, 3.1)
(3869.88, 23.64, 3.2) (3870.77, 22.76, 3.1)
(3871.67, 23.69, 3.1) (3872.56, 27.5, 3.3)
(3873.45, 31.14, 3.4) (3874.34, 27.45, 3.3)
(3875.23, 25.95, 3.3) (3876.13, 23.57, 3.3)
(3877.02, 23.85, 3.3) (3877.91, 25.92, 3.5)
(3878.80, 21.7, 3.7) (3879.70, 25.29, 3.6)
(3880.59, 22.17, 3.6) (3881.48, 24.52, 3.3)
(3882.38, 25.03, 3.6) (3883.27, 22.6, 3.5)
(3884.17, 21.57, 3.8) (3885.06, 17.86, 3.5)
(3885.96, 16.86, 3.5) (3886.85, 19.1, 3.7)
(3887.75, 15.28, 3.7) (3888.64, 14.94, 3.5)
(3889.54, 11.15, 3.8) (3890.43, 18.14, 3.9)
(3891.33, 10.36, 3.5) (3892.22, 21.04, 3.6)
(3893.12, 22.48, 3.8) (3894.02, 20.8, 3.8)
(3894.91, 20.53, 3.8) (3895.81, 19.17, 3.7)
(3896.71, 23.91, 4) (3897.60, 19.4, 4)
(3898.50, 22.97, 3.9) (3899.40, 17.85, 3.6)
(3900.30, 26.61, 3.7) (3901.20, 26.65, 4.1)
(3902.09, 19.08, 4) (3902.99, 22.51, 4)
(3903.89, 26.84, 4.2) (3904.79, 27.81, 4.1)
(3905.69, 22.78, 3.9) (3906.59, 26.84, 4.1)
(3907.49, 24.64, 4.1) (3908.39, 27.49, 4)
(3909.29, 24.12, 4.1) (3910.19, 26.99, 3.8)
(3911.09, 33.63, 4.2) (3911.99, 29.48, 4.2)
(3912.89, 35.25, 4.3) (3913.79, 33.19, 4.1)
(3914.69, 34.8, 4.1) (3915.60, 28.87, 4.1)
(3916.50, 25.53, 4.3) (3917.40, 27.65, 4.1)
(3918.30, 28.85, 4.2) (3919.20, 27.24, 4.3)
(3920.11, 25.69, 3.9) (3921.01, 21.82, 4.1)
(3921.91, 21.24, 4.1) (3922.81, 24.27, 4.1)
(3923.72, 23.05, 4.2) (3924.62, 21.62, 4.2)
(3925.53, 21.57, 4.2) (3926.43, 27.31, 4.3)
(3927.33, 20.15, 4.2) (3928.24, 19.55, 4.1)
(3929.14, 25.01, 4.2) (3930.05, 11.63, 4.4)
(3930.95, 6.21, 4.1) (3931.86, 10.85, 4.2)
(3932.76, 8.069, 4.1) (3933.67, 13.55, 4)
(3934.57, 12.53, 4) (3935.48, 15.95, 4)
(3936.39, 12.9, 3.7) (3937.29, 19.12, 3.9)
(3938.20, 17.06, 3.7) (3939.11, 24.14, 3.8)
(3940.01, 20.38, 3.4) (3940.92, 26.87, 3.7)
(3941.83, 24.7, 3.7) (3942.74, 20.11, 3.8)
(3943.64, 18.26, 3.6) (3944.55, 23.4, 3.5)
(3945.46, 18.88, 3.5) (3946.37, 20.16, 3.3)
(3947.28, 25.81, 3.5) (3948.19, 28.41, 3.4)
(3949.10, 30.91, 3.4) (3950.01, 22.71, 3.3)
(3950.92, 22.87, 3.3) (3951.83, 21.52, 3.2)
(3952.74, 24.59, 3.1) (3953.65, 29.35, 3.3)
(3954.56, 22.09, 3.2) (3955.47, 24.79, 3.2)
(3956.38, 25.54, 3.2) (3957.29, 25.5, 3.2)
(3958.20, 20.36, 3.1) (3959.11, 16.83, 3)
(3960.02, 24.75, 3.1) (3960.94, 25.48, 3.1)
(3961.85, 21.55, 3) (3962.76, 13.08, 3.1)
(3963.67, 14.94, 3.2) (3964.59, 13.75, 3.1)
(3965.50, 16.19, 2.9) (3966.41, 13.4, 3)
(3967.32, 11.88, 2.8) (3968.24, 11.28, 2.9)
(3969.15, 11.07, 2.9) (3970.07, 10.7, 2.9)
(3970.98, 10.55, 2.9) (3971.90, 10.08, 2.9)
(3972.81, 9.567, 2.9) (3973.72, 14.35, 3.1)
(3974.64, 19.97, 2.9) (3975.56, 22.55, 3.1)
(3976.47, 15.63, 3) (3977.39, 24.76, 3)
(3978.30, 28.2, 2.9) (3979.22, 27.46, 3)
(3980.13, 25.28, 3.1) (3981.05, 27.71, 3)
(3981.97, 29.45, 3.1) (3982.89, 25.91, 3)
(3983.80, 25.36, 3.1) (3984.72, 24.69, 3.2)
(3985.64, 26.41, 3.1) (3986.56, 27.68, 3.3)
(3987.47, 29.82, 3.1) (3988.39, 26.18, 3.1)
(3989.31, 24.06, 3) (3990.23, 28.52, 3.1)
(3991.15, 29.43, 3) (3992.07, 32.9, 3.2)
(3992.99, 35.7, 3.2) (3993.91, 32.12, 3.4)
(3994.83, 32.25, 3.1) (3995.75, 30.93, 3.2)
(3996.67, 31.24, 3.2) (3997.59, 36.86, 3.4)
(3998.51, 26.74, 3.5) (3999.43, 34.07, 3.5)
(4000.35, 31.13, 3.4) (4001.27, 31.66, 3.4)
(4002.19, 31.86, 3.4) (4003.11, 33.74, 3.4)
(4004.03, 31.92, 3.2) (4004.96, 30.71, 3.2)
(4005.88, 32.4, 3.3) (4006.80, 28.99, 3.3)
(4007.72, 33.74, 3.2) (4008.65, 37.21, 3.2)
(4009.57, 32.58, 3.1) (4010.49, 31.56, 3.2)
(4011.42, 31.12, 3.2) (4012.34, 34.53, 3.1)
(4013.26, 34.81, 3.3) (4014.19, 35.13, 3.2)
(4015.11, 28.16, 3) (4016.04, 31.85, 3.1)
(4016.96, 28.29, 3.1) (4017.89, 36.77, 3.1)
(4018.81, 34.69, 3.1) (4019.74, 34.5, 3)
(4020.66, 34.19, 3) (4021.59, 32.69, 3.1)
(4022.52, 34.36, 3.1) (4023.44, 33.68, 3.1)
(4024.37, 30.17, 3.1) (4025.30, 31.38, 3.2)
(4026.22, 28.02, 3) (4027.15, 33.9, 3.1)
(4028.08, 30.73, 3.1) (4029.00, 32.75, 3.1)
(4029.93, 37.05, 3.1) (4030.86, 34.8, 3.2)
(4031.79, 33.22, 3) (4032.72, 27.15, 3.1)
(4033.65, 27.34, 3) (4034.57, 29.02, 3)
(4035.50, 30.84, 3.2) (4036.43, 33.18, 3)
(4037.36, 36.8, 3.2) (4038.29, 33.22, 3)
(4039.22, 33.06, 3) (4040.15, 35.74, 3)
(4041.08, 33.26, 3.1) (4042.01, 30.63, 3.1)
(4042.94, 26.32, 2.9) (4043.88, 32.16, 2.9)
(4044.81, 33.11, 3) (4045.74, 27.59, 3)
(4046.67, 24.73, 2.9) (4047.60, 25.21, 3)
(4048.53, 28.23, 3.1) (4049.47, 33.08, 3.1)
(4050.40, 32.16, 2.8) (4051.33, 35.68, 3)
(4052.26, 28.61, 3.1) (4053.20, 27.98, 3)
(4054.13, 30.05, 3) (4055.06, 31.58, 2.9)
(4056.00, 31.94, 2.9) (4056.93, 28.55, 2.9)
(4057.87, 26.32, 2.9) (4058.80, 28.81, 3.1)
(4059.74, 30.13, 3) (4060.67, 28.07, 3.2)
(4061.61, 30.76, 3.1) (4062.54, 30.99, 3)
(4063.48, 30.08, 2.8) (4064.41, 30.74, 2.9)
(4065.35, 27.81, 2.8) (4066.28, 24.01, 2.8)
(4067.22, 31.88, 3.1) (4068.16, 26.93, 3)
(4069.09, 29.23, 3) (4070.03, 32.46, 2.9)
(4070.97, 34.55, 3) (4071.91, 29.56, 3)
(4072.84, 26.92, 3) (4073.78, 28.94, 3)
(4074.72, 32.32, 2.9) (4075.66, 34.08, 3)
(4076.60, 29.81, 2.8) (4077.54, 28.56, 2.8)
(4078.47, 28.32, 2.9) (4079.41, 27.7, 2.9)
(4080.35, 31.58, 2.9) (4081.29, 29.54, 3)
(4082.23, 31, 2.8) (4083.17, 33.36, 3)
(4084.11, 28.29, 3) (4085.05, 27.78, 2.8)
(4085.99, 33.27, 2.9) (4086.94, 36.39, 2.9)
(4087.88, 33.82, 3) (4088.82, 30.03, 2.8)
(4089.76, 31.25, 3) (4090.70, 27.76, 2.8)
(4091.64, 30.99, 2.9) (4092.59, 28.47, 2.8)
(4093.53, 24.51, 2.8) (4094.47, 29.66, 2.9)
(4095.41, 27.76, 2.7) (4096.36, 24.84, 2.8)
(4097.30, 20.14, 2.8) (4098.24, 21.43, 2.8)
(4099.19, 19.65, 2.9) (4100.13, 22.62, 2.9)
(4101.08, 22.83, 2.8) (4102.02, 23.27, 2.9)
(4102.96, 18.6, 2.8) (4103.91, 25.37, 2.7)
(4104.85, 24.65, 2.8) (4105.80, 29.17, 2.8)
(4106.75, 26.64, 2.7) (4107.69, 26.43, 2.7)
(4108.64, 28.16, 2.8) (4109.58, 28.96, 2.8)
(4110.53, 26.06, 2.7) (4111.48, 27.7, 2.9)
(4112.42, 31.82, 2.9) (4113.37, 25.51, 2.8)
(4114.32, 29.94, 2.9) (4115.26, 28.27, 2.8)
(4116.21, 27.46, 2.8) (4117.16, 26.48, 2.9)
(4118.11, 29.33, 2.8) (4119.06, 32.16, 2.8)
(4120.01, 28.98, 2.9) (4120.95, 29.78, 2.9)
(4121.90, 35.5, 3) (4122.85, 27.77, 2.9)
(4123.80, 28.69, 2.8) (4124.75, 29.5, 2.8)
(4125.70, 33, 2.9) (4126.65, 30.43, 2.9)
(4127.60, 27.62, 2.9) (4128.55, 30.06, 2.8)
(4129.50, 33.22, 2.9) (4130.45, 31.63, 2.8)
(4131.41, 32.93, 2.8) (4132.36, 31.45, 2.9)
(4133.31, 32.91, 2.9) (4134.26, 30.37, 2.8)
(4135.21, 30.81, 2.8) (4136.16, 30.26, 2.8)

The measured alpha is 1.5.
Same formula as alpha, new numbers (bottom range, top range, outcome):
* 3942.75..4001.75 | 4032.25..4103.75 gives 1.31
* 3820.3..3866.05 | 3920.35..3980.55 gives 1.04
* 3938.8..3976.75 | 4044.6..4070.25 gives 1.57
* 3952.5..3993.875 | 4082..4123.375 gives 1.35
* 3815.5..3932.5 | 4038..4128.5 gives 1.47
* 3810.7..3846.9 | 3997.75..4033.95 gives 1.86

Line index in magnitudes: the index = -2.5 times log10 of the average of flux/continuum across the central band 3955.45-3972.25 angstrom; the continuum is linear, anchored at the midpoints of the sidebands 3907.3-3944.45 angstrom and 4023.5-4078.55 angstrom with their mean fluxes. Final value 0.426 mag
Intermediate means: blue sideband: 22.5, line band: 16.8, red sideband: 30.6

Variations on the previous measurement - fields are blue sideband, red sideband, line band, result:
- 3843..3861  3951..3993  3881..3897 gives 0.186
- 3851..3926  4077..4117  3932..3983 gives 0.250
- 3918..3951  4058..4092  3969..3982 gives 0.228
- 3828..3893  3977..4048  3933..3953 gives 0.252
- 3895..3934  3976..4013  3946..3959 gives 0.089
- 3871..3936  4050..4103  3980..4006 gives -0.159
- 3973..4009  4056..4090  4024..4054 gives -0.060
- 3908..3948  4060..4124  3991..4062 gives -0.213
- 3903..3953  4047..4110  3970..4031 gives -0.134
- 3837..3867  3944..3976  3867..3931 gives -0.129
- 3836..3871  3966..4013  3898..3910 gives -0.042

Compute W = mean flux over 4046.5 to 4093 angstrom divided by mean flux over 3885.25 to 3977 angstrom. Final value 1.44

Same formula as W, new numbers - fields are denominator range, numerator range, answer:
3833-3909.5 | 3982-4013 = 1.41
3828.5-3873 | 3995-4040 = 1.56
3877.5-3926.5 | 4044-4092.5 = 1.28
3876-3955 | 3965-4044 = 1.28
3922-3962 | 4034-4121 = 1.39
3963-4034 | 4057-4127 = 1.03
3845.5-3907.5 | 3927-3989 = 0.89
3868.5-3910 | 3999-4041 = 1.46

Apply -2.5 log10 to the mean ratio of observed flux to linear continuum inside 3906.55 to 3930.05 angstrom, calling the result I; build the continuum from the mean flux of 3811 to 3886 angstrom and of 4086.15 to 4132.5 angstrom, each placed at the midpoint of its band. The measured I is -0.12 mag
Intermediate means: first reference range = 21.5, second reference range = 28.1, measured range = 26.1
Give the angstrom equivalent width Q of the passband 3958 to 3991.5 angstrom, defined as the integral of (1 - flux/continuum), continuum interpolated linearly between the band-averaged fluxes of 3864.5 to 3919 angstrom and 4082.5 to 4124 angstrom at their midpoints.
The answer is 6.5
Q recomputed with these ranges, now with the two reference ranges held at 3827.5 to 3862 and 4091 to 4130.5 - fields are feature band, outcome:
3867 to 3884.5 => -3.4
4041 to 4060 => -3.0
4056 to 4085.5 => -3.8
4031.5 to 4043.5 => -2.9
